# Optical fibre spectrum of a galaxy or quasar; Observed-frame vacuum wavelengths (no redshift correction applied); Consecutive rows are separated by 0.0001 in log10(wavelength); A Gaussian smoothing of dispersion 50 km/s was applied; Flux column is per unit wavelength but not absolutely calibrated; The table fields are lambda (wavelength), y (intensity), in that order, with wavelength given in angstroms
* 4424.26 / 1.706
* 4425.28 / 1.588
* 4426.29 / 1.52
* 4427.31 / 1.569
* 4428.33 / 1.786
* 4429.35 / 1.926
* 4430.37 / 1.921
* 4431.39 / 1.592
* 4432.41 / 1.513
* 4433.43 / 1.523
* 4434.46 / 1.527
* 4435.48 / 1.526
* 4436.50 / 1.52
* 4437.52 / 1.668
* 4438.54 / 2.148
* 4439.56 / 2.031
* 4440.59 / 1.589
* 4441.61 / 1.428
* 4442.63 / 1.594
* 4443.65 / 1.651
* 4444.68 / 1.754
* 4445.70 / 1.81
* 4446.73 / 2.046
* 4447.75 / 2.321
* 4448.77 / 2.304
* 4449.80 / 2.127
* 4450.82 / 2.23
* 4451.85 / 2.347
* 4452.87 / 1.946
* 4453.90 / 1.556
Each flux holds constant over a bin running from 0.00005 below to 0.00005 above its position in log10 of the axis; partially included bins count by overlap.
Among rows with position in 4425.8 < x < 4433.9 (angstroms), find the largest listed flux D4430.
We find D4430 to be 1.926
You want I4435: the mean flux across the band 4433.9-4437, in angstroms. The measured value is 1.52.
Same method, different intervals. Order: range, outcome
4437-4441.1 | 1.86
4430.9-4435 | 1.54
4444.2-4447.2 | 1.87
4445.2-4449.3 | 2.12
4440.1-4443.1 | 1.54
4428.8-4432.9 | 1.74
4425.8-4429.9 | 1.7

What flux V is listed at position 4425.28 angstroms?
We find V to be 1.588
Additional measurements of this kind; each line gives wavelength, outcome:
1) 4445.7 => 1.81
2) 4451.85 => 2.347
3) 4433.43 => 1.523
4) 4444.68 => 1.754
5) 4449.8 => 2.127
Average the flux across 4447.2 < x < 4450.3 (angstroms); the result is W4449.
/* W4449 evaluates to 2.25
